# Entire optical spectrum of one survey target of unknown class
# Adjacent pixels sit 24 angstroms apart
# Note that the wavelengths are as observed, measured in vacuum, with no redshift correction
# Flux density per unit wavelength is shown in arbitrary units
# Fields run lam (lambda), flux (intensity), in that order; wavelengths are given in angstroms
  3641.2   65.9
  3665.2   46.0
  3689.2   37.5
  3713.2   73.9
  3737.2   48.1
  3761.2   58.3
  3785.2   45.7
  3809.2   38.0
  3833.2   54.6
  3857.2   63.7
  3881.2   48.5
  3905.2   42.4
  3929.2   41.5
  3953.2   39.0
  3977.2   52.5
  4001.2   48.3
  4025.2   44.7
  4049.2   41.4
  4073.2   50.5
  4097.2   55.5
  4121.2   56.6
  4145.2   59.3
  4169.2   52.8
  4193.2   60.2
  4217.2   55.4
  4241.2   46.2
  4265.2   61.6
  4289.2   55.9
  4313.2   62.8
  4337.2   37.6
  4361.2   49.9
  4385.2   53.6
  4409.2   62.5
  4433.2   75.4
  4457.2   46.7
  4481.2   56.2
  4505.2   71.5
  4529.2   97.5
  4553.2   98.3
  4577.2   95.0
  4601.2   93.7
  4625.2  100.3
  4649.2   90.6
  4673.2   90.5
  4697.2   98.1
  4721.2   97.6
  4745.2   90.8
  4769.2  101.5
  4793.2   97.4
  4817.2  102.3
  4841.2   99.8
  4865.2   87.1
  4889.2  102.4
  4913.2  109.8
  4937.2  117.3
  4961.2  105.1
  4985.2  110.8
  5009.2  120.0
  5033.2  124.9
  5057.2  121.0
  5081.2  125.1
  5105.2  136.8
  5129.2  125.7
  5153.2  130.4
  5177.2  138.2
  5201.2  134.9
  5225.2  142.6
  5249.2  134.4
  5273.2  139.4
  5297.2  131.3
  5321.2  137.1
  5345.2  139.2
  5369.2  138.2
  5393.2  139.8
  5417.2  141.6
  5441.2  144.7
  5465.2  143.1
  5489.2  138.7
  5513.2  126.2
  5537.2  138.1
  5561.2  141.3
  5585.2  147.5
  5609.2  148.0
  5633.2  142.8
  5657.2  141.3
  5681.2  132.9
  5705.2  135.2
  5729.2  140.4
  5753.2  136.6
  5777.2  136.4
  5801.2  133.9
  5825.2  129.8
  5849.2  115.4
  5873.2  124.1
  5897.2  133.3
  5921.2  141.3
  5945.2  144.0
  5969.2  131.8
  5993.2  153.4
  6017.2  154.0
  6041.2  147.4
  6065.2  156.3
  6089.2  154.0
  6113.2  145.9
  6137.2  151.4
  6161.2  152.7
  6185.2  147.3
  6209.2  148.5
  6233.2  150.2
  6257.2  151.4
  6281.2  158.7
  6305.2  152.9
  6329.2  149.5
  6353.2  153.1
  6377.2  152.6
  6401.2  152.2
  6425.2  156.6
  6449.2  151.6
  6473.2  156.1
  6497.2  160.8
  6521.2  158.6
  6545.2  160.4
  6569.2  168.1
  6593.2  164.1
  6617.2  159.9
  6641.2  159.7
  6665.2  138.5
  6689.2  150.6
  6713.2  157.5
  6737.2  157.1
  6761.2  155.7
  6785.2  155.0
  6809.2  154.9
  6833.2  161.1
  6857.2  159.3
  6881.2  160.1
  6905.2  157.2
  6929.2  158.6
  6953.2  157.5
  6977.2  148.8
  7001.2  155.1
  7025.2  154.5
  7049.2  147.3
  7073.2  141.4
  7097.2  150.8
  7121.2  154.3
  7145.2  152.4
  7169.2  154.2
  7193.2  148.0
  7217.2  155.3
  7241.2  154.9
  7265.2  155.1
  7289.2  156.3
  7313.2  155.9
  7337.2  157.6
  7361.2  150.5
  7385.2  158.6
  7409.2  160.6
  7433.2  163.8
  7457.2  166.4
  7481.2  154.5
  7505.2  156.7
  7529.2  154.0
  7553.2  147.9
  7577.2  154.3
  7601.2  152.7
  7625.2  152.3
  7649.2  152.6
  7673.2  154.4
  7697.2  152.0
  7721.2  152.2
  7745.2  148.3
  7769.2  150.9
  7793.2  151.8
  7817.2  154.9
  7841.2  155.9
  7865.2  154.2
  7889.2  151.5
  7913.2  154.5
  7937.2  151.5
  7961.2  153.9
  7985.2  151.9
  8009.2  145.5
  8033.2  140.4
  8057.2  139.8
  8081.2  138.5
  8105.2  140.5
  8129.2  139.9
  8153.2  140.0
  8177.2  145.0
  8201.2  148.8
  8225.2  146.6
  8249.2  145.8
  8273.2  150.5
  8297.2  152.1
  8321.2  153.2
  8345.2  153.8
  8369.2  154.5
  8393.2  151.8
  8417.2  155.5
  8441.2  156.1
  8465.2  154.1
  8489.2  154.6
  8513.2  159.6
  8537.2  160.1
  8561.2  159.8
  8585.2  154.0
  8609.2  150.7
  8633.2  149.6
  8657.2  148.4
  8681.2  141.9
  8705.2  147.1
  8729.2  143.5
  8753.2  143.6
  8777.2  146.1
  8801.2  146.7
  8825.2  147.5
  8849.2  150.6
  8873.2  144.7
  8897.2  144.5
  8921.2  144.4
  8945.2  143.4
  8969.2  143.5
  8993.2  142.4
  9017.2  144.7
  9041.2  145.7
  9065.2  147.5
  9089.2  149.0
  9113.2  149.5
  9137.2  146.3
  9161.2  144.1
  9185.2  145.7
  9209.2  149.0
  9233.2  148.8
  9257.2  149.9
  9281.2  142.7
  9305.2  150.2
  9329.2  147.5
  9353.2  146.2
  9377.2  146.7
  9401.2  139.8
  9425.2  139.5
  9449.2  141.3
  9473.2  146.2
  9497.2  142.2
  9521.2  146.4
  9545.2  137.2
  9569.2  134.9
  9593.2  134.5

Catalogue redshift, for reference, 0.13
